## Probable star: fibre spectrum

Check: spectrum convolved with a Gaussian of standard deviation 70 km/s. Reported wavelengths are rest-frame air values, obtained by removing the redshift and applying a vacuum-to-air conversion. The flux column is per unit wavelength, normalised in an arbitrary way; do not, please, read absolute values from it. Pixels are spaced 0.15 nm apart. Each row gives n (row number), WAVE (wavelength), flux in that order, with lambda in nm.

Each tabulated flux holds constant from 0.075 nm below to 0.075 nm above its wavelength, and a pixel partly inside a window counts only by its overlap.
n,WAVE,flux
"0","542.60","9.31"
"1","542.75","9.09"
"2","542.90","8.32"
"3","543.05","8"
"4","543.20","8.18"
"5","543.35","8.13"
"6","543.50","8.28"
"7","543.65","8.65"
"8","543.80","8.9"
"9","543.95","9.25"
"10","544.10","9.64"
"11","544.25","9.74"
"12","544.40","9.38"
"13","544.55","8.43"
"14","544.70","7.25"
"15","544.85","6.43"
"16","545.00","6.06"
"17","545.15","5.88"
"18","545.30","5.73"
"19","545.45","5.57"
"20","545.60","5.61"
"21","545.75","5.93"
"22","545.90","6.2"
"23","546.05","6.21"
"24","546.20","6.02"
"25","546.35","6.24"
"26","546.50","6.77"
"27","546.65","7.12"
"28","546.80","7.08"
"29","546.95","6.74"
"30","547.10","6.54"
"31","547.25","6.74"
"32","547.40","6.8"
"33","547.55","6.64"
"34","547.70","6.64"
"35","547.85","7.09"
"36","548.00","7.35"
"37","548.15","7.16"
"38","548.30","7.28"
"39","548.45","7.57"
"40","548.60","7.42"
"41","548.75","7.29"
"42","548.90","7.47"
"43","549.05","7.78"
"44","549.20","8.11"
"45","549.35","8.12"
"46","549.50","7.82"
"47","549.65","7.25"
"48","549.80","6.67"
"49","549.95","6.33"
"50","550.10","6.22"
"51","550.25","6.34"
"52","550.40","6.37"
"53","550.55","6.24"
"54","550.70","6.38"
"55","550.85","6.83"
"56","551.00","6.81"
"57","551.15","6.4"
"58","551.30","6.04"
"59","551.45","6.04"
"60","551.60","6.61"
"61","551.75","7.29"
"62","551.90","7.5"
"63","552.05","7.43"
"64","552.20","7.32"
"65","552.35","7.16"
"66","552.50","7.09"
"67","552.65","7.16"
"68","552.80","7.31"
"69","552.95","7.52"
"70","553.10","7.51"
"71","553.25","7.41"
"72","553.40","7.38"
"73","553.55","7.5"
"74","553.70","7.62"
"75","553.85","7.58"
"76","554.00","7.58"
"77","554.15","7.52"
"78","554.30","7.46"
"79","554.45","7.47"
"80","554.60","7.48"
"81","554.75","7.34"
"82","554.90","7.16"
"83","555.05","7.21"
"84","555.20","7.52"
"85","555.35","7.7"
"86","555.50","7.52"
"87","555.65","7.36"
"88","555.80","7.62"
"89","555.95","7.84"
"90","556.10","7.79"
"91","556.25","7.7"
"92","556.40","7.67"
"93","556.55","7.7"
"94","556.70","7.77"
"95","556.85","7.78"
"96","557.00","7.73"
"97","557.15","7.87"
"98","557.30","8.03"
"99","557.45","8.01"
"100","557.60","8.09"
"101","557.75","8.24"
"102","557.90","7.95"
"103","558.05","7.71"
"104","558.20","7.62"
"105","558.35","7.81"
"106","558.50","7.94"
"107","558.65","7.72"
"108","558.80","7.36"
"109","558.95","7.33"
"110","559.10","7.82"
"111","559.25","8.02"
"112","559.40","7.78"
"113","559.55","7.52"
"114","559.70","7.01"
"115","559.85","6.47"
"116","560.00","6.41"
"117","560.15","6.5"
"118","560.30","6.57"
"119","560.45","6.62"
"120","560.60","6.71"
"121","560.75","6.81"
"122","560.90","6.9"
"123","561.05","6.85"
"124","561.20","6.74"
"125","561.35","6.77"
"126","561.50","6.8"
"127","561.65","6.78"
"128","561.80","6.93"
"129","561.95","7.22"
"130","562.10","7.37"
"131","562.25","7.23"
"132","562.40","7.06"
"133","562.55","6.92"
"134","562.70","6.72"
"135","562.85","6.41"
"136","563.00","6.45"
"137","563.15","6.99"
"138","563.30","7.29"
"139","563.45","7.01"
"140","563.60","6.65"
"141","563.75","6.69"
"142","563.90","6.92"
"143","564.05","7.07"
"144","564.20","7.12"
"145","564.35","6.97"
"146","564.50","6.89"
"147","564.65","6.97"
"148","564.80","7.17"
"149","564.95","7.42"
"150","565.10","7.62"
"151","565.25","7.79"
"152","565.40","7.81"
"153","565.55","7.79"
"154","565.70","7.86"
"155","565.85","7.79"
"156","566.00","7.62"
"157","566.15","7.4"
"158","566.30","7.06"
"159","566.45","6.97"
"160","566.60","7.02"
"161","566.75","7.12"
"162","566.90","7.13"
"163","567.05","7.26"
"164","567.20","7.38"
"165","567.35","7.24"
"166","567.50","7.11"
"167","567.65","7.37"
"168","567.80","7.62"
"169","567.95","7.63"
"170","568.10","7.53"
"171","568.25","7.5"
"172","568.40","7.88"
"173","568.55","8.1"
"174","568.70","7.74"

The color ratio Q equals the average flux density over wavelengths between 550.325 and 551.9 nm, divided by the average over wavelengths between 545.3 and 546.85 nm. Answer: 1.05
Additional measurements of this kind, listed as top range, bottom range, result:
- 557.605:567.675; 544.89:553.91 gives 1.05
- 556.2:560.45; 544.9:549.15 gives 1.13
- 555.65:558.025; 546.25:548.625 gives 1.13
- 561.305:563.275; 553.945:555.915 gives 0.93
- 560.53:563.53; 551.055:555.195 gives 0.95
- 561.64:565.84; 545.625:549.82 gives 1.02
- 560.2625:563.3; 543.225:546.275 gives 0.93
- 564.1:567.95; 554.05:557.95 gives 0.96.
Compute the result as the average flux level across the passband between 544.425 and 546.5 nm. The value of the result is 6.37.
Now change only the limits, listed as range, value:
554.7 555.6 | 7.41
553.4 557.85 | 7.65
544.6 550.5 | 6.77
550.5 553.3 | 6.95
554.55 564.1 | 7.29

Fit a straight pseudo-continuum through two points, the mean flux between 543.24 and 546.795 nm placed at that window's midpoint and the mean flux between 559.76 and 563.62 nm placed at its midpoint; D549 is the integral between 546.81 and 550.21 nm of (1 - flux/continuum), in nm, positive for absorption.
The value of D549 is 0.03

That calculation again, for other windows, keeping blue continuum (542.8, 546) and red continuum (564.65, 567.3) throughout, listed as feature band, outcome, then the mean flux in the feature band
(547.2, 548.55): 0.09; 7.04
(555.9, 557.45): -0.06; 7.8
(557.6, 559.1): -0.06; 7.76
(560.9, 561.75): 0.07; 6.8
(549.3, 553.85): 0.33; 6.99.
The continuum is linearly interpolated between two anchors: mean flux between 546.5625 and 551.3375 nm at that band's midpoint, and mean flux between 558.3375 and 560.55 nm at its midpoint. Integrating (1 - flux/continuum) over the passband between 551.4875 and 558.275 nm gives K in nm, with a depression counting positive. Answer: -0.40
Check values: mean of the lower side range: 6.96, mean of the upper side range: 7.24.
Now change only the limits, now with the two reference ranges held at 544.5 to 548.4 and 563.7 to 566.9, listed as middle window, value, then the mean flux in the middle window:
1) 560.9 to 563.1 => 0.09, 6.88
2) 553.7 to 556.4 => -0.24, 7.53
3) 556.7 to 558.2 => -0.20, 7.91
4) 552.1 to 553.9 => -0.14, 7.38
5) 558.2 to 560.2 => -0.09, 7.38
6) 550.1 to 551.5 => 0.08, 6.38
